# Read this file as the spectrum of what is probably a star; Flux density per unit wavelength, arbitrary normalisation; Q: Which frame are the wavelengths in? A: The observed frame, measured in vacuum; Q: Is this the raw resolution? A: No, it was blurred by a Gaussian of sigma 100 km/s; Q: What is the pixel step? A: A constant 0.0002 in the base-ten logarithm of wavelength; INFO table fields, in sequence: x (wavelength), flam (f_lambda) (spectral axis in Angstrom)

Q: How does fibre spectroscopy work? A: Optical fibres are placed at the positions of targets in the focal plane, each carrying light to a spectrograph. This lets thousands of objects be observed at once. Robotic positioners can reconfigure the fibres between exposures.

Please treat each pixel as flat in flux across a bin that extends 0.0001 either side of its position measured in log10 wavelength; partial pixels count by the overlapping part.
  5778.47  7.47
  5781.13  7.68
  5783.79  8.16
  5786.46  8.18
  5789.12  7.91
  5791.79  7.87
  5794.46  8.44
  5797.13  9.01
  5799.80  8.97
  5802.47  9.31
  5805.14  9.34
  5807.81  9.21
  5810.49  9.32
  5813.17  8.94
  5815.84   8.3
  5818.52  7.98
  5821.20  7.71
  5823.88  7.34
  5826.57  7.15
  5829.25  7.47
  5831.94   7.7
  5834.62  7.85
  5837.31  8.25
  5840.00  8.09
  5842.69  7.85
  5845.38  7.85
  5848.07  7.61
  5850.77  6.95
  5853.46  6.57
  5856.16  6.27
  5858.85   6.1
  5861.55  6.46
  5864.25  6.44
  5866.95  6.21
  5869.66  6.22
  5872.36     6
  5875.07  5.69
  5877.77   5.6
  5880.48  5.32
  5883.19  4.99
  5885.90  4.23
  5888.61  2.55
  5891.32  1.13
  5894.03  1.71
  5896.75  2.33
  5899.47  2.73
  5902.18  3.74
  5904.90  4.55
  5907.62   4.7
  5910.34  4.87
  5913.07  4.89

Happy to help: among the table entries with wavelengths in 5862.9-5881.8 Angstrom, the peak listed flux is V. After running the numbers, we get 6.44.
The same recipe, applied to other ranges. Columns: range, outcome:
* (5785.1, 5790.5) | 8.18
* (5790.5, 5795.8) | 8.44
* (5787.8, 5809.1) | 9.34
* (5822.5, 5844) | 8.25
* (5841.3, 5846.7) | 7.85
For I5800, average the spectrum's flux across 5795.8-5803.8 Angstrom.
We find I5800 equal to 9.1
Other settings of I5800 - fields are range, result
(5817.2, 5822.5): 7.85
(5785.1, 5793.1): 7.98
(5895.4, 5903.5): 2.93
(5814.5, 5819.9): 8.15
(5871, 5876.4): 5.84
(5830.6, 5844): 7.95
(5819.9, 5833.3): 7.47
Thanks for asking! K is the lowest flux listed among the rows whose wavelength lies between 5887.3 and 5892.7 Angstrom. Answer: 1.13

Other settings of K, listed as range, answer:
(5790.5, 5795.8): 7.87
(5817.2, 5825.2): 7.34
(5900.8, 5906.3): 3.74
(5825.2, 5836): 7.15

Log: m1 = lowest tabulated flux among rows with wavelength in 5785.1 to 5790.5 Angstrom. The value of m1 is 7.91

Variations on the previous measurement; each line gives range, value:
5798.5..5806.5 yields 8.97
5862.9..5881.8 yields 5.32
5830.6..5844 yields 7.7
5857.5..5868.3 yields 6.1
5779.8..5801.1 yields 7.68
